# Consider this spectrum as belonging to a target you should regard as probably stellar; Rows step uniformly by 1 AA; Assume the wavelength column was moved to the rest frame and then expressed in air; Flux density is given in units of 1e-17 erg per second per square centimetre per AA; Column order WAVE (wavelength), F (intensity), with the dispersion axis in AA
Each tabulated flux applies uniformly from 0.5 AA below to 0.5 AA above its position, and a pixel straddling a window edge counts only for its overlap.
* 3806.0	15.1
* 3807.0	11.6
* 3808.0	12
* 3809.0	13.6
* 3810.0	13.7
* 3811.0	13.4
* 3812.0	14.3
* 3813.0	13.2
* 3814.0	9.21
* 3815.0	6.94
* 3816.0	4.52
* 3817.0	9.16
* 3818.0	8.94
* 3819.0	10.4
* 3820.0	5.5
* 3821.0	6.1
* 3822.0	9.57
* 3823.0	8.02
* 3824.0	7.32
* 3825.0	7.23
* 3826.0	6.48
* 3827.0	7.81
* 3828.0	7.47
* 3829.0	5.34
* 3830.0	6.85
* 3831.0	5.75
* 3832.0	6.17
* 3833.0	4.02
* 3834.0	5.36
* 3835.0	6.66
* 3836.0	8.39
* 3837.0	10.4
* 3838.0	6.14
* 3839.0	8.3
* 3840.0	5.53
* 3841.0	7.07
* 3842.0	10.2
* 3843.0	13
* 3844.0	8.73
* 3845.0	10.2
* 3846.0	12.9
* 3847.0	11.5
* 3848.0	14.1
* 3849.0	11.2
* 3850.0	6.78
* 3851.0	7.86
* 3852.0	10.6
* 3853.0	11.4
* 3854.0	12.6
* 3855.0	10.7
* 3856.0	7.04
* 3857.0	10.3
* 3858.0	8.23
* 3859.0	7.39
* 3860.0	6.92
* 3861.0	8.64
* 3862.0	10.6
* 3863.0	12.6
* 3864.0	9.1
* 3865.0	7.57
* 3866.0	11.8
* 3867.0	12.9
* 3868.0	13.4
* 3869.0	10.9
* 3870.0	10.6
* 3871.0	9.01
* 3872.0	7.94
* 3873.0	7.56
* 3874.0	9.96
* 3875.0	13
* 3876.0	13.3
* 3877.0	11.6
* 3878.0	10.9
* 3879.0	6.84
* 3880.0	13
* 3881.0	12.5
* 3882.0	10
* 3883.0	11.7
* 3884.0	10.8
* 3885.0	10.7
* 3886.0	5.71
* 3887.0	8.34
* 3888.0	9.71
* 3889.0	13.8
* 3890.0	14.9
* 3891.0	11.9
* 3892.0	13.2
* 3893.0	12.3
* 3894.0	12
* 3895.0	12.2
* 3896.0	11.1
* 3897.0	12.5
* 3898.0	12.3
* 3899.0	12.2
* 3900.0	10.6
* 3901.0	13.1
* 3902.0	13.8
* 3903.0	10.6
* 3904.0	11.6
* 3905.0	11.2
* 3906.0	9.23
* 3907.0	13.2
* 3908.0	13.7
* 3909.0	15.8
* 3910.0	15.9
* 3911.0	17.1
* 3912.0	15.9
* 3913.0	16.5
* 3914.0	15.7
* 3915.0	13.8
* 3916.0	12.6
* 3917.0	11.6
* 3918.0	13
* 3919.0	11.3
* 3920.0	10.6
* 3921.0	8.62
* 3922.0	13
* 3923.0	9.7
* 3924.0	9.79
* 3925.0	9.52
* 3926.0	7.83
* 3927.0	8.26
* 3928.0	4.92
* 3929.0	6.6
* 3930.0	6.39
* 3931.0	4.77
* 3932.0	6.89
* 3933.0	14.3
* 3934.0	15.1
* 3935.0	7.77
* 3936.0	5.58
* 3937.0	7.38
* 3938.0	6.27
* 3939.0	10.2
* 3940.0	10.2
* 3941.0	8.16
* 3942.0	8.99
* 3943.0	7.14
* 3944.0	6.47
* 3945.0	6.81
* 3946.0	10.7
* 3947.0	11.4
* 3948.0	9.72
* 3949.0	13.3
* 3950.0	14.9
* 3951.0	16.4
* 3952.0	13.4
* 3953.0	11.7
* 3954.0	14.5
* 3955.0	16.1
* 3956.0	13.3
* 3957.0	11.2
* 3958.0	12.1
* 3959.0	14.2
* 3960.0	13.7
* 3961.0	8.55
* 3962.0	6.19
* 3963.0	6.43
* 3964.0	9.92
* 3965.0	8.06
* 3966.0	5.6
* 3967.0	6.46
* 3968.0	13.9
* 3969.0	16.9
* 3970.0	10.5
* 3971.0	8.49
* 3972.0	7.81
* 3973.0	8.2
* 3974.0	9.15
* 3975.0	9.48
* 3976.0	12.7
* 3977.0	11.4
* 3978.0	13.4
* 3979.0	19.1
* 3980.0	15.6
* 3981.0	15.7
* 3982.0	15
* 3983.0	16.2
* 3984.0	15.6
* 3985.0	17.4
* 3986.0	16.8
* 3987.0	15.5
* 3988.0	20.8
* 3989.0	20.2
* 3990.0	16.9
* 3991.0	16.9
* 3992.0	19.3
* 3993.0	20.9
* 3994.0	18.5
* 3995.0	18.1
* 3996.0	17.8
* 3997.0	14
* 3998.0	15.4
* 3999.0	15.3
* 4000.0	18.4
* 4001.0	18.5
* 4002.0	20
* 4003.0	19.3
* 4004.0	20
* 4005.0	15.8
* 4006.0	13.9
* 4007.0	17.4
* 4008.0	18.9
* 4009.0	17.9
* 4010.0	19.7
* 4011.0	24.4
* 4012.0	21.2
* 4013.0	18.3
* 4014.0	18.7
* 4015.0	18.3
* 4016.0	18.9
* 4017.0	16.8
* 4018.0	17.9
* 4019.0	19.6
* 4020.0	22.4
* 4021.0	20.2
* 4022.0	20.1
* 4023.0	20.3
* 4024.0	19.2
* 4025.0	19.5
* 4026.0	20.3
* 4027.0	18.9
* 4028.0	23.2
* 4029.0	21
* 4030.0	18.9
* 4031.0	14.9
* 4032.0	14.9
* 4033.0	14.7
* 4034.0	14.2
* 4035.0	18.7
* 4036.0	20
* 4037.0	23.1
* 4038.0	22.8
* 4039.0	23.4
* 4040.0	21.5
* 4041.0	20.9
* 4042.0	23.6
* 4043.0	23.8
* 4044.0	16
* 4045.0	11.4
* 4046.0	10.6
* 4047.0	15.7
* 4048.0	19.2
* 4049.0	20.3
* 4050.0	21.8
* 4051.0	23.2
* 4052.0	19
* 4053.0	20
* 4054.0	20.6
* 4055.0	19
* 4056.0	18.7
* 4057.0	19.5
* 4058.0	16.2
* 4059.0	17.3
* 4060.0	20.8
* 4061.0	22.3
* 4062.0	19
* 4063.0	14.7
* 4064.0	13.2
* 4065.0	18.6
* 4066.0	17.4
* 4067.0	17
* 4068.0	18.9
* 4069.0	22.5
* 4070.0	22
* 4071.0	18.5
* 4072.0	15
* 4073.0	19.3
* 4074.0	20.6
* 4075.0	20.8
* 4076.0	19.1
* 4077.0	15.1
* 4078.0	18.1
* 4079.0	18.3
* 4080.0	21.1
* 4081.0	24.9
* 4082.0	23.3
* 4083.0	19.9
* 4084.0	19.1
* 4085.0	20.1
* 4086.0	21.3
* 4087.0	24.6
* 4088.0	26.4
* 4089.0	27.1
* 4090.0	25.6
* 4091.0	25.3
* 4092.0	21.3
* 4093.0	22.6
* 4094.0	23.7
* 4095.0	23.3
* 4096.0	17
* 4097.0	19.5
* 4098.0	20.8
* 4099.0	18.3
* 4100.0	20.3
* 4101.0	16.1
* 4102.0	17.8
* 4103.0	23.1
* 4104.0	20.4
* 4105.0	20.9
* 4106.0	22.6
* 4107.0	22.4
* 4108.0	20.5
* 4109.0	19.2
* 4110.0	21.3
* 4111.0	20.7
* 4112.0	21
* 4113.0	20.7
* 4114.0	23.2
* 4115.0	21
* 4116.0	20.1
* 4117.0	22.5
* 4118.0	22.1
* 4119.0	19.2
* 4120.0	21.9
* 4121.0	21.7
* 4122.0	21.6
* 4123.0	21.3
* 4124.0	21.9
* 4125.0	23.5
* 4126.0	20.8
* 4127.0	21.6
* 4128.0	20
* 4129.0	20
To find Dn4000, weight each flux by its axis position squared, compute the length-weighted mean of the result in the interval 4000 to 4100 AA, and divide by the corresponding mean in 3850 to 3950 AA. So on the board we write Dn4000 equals 1.99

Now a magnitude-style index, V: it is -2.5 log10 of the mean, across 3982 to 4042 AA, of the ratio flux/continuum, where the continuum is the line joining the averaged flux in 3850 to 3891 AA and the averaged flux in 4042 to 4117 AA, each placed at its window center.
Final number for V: -0.11 mag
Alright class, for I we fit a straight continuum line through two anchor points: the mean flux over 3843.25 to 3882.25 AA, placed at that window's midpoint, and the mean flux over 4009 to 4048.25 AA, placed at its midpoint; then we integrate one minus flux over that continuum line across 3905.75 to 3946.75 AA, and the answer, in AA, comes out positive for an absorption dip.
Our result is 9.4 AA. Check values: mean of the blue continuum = 10.3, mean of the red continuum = 19.1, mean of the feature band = 10.4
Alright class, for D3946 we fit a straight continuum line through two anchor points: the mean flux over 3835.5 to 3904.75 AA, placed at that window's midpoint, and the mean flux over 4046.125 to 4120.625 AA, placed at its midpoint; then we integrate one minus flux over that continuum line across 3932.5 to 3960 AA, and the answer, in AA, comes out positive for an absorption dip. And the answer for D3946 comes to 5.9 AA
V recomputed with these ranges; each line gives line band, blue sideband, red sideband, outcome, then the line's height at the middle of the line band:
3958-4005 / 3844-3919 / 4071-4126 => 0.119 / 15.8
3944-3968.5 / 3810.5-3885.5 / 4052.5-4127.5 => 0.275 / 14.3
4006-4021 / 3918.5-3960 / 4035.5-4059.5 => -0.158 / 16.6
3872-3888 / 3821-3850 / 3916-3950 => -0.182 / 8.71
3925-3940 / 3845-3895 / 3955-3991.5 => 0.415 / 11.9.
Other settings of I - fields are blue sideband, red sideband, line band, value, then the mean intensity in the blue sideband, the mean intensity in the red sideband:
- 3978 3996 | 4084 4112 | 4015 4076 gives 1.6 AA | 17.4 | 21.5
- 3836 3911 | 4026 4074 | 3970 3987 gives 2.6 AA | 10.8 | 18.9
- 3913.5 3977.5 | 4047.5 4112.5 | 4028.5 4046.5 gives -1.6 AA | 10.2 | 20.3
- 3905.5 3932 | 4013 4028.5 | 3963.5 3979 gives 5.1 AA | 11.3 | 19.6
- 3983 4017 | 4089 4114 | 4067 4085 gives 0.6 AA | 18.1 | 21.2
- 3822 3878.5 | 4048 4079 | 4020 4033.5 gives -1.4 AA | 9.17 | 18.9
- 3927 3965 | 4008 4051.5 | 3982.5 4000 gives -2.8 AA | 9.99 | 19.3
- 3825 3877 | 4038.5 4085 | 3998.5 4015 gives -2.0 AA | 9.19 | 19.2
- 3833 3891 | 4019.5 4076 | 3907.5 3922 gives -1.4 AA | 9.95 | 19.1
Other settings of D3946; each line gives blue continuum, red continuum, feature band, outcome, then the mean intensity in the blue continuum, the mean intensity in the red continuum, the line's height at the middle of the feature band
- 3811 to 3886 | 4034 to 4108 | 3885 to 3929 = 1.0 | 9.28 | 20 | 12.1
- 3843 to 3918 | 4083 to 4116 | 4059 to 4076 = 1.0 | 11.4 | 21.4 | 20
